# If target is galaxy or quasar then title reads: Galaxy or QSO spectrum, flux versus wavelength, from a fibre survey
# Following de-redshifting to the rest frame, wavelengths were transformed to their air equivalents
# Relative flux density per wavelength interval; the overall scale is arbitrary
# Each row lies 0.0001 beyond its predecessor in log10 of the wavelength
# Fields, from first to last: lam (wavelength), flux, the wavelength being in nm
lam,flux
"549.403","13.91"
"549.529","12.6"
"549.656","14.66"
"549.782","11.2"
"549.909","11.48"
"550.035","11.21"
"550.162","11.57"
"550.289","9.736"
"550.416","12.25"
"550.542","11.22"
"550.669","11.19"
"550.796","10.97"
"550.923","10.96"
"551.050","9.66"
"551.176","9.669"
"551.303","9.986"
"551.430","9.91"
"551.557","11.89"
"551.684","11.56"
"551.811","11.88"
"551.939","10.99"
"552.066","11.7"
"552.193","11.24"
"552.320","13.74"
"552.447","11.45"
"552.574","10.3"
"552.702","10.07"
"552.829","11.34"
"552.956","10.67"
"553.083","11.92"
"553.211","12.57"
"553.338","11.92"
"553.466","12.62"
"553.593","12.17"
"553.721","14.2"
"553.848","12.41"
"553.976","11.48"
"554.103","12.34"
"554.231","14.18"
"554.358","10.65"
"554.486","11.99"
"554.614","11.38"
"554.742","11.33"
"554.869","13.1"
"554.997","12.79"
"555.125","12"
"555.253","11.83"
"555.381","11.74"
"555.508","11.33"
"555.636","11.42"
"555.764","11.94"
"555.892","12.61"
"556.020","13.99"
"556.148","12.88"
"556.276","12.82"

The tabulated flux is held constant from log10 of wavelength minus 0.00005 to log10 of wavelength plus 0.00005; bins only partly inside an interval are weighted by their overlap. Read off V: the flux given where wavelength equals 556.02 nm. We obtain 13.99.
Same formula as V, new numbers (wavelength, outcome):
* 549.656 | 14.66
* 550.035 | 11.21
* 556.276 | 12.82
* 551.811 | 11.88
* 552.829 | 11.34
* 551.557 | 11.89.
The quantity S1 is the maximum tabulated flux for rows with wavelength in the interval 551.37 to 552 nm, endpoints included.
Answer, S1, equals 11.89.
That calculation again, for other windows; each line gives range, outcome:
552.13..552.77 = 13.74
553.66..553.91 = 14.2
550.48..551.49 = 11.22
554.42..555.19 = 13.1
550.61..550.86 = 11.19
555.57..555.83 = 11.94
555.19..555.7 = 11.83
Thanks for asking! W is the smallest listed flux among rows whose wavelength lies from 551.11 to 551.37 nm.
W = 9.669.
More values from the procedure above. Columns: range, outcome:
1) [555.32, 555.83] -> 11.33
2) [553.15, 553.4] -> 11.92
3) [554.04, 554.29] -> 12.34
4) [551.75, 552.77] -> 10.07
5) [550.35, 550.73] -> 11.19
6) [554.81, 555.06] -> 12.79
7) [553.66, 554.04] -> 11.48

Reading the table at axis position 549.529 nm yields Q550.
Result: 12.6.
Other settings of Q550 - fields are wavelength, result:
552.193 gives 11.24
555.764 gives 11.94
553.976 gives 11.48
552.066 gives 11.7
